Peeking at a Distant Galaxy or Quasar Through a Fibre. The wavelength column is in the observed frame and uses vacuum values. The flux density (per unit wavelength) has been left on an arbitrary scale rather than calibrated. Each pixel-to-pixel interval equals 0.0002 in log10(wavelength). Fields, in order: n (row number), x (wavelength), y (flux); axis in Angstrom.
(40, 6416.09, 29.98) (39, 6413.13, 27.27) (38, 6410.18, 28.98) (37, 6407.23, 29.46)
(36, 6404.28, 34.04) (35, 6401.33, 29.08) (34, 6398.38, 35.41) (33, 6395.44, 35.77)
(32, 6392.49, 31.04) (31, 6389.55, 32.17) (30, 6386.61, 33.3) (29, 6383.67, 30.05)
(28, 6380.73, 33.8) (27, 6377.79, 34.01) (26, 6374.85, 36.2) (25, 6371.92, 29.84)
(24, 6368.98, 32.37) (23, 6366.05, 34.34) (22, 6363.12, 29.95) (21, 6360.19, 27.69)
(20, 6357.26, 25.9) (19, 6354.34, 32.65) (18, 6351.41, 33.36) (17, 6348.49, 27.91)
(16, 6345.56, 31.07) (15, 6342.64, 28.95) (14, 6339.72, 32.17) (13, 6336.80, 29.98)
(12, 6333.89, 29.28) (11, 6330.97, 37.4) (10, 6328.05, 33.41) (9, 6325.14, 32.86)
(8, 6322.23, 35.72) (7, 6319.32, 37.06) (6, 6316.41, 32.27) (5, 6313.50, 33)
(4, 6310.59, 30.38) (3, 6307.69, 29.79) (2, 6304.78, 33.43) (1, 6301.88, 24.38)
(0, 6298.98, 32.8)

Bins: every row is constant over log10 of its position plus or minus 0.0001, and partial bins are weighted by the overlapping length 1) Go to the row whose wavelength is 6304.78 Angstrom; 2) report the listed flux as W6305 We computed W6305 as 33.43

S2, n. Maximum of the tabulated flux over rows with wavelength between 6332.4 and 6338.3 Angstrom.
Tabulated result 29.98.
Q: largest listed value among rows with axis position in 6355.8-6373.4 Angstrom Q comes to 34.34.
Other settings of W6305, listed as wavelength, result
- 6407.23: 29.46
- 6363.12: 29.95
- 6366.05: 34.34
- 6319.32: 37.06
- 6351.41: 33.36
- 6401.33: 29.08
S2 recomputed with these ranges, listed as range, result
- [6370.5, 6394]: 36.2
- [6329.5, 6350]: 37.4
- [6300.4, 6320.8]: 37.06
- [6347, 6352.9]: 33.36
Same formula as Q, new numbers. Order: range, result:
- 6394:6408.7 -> 35.77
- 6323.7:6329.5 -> 33.41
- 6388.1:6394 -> 32.17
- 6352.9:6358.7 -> 32.65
